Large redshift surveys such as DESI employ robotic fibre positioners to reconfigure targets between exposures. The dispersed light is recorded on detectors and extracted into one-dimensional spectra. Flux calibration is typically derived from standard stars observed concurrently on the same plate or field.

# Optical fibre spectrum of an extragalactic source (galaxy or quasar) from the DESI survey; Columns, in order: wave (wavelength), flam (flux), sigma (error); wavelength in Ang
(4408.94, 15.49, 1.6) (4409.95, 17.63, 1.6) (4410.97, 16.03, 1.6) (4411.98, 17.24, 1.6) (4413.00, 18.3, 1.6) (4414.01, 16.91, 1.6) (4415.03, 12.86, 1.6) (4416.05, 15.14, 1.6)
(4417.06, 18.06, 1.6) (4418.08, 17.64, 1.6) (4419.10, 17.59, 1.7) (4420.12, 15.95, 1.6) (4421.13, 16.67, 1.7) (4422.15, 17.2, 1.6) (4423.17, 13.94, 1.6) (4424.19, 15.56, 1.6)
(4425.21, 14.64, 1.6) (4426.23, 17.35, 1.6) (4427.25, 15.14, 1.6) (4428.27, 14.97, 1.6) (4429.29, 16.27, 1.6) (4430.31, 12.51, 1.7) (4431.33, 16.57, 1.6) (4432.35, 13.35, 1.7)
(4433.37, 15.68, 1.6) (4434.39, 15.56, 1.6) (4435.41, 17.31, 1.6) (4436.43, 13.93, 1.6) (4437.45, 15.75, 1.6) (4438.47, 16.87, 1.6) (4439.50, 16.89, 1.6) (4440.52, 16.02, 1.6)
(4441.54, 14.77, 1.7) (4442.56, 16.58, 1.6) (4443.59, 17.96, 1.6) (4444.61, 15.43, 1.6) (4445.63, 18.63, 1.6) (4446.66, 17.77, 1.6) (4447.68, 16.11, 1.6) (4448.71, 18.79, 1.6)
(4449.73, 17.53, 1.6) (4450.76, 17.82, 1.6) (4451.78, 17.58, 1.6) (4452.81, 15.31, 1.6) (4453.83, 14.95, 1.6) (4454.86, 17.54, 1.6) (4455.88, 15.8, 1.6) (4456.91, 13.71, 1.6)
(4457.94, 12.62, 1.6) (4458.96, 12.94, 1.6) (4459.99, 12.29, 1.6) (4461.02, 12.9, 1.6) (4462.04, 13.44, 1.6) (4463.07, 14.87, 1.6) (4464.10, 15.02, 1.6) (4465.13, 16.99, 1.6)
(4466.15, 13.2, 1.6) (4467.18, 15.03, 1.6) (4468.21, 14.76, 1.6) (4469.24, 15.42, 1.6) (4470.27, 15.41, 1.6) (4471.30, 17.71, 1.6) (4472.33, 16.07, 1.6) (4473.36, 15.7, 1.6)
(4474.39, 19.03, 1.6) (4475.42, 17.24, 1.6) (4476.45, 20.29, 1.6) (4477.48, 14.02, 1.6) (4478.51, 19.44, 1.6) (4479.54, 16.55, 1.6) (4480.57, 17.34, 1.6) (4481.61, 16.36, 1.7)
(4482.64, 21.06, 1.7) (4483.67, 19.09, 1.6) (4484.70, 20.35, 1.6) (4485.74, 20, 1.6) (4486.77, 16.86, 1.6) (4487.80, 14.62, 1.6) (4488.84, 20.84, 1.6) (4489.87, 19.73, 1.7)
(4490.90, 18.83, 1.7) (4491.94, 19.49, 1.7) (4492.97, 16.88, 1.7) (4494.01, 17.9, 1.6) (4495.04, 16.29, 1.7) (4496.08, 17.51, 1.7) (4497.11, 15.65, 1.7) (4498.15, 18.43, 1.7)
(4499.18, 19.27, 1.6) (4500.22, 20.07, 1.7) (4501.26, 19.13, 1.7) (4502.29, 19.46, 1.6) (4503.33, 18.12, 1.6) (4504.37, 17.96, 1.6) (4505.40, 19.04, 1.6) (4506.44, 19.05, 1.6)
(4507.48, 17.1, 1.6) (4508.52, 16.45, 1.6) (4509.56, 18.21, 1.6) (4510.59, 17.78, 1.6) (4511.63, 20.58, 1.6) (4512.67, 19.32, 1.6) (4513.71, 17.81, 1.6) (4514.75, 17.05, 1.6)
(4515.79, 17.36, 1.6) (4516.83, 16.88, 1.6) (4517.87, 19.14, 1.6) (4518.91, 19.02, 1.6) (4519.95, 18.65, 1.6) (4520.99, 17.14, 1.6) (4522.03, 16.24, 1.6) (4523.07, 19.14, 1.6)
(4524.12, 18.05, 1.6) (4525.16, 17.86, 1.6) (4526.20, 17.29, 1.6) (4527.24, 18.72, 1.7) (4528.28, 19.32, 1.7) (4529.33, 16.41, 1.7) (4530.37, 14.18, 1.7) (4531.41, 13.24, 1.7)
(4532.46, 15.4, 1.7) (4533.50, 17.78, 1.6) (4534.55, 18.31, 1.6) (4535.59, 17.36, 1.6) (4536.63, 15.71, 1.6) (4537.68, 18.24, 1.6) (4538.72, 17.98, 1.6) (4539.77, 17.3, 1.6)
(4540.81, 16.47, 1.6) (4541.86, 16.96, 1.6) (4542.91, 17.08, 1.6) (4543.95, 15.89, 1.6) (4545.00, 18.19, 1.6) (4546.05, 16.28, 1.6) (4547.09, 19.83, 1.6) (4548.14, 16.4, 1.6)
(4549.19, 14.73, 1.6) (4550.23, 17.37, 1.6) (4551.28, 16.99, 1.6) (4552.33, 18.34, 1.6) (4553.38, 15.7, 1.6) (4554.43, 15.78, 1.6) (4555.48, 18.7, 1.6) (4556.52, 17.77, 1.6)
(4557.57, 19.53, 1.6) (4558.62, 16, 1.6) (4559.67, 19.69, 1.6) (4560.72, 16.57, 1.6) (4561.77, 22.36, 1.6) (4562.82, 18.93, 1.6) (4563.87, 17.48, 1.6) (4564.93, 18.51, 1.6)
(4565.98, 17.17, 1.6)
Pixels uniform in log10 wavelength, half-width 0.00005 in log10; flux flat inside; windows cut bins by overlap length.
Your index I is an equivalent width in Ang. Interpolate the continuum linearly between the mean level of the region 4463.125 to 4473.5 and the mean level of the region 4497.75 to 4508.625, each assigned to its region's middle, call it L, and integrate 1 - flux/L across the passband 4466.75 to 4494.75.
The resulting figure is -1.7 Ang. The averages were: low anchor 15.5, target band 17.6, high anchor 18.6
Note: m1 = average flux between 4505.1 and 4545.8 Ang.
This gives 17.5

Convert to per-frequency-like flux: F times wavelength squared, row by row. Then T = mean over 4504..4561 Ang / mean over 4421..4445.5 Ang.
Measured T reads 1.16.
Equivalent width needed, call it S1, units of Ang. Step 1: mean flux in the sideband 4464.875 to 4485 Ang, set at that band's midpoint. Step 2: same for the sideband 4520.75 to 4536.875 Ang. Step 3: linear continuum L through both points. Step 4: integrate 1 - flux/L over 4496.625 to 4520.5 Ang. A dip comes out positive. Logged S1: -1.8 Ang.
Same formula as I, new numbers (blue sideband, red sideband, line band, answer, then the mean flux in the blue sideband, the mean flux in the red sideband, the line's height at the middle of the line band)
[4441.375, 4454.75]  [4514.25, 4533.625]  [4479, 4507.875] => -2.0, 16.9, 17.3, 17.2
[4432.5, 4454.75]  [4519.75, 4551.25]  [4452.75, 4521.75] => -1.6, 16.5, 17.1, 16.8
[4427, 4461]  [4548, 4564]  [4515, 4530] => -0.7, 15.7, 17.7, 17.1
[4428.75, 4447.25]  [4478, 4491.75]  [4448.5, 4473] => 2.8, 16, 18.6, 17.2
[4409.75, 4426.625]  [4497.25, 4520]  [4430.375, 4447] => 0.7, 16.4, 18.4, 16.8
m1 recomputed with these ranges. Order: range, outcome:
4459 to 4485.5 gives 16.4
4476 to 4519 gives 18.2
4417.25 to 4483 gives 16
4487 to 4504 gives 18.2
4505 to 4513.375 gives 18.4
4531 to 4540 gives 16.8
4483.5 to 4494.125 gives 18.6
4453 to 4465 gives 14.3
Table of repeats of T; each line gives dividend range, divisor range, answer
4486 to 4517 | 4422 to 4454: 1.16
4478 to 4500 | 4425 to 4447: 1.17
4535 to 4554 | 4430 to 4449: 1.11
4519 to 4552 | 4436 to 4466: 1.13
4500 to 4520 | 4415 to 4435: 1.22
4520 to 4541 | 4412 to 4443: 1.13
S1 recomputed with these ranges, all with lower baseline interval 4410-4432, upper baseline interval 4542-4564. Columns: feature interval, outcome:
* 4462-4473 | 0.82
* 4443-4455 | -0.54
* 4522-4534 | 0.21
